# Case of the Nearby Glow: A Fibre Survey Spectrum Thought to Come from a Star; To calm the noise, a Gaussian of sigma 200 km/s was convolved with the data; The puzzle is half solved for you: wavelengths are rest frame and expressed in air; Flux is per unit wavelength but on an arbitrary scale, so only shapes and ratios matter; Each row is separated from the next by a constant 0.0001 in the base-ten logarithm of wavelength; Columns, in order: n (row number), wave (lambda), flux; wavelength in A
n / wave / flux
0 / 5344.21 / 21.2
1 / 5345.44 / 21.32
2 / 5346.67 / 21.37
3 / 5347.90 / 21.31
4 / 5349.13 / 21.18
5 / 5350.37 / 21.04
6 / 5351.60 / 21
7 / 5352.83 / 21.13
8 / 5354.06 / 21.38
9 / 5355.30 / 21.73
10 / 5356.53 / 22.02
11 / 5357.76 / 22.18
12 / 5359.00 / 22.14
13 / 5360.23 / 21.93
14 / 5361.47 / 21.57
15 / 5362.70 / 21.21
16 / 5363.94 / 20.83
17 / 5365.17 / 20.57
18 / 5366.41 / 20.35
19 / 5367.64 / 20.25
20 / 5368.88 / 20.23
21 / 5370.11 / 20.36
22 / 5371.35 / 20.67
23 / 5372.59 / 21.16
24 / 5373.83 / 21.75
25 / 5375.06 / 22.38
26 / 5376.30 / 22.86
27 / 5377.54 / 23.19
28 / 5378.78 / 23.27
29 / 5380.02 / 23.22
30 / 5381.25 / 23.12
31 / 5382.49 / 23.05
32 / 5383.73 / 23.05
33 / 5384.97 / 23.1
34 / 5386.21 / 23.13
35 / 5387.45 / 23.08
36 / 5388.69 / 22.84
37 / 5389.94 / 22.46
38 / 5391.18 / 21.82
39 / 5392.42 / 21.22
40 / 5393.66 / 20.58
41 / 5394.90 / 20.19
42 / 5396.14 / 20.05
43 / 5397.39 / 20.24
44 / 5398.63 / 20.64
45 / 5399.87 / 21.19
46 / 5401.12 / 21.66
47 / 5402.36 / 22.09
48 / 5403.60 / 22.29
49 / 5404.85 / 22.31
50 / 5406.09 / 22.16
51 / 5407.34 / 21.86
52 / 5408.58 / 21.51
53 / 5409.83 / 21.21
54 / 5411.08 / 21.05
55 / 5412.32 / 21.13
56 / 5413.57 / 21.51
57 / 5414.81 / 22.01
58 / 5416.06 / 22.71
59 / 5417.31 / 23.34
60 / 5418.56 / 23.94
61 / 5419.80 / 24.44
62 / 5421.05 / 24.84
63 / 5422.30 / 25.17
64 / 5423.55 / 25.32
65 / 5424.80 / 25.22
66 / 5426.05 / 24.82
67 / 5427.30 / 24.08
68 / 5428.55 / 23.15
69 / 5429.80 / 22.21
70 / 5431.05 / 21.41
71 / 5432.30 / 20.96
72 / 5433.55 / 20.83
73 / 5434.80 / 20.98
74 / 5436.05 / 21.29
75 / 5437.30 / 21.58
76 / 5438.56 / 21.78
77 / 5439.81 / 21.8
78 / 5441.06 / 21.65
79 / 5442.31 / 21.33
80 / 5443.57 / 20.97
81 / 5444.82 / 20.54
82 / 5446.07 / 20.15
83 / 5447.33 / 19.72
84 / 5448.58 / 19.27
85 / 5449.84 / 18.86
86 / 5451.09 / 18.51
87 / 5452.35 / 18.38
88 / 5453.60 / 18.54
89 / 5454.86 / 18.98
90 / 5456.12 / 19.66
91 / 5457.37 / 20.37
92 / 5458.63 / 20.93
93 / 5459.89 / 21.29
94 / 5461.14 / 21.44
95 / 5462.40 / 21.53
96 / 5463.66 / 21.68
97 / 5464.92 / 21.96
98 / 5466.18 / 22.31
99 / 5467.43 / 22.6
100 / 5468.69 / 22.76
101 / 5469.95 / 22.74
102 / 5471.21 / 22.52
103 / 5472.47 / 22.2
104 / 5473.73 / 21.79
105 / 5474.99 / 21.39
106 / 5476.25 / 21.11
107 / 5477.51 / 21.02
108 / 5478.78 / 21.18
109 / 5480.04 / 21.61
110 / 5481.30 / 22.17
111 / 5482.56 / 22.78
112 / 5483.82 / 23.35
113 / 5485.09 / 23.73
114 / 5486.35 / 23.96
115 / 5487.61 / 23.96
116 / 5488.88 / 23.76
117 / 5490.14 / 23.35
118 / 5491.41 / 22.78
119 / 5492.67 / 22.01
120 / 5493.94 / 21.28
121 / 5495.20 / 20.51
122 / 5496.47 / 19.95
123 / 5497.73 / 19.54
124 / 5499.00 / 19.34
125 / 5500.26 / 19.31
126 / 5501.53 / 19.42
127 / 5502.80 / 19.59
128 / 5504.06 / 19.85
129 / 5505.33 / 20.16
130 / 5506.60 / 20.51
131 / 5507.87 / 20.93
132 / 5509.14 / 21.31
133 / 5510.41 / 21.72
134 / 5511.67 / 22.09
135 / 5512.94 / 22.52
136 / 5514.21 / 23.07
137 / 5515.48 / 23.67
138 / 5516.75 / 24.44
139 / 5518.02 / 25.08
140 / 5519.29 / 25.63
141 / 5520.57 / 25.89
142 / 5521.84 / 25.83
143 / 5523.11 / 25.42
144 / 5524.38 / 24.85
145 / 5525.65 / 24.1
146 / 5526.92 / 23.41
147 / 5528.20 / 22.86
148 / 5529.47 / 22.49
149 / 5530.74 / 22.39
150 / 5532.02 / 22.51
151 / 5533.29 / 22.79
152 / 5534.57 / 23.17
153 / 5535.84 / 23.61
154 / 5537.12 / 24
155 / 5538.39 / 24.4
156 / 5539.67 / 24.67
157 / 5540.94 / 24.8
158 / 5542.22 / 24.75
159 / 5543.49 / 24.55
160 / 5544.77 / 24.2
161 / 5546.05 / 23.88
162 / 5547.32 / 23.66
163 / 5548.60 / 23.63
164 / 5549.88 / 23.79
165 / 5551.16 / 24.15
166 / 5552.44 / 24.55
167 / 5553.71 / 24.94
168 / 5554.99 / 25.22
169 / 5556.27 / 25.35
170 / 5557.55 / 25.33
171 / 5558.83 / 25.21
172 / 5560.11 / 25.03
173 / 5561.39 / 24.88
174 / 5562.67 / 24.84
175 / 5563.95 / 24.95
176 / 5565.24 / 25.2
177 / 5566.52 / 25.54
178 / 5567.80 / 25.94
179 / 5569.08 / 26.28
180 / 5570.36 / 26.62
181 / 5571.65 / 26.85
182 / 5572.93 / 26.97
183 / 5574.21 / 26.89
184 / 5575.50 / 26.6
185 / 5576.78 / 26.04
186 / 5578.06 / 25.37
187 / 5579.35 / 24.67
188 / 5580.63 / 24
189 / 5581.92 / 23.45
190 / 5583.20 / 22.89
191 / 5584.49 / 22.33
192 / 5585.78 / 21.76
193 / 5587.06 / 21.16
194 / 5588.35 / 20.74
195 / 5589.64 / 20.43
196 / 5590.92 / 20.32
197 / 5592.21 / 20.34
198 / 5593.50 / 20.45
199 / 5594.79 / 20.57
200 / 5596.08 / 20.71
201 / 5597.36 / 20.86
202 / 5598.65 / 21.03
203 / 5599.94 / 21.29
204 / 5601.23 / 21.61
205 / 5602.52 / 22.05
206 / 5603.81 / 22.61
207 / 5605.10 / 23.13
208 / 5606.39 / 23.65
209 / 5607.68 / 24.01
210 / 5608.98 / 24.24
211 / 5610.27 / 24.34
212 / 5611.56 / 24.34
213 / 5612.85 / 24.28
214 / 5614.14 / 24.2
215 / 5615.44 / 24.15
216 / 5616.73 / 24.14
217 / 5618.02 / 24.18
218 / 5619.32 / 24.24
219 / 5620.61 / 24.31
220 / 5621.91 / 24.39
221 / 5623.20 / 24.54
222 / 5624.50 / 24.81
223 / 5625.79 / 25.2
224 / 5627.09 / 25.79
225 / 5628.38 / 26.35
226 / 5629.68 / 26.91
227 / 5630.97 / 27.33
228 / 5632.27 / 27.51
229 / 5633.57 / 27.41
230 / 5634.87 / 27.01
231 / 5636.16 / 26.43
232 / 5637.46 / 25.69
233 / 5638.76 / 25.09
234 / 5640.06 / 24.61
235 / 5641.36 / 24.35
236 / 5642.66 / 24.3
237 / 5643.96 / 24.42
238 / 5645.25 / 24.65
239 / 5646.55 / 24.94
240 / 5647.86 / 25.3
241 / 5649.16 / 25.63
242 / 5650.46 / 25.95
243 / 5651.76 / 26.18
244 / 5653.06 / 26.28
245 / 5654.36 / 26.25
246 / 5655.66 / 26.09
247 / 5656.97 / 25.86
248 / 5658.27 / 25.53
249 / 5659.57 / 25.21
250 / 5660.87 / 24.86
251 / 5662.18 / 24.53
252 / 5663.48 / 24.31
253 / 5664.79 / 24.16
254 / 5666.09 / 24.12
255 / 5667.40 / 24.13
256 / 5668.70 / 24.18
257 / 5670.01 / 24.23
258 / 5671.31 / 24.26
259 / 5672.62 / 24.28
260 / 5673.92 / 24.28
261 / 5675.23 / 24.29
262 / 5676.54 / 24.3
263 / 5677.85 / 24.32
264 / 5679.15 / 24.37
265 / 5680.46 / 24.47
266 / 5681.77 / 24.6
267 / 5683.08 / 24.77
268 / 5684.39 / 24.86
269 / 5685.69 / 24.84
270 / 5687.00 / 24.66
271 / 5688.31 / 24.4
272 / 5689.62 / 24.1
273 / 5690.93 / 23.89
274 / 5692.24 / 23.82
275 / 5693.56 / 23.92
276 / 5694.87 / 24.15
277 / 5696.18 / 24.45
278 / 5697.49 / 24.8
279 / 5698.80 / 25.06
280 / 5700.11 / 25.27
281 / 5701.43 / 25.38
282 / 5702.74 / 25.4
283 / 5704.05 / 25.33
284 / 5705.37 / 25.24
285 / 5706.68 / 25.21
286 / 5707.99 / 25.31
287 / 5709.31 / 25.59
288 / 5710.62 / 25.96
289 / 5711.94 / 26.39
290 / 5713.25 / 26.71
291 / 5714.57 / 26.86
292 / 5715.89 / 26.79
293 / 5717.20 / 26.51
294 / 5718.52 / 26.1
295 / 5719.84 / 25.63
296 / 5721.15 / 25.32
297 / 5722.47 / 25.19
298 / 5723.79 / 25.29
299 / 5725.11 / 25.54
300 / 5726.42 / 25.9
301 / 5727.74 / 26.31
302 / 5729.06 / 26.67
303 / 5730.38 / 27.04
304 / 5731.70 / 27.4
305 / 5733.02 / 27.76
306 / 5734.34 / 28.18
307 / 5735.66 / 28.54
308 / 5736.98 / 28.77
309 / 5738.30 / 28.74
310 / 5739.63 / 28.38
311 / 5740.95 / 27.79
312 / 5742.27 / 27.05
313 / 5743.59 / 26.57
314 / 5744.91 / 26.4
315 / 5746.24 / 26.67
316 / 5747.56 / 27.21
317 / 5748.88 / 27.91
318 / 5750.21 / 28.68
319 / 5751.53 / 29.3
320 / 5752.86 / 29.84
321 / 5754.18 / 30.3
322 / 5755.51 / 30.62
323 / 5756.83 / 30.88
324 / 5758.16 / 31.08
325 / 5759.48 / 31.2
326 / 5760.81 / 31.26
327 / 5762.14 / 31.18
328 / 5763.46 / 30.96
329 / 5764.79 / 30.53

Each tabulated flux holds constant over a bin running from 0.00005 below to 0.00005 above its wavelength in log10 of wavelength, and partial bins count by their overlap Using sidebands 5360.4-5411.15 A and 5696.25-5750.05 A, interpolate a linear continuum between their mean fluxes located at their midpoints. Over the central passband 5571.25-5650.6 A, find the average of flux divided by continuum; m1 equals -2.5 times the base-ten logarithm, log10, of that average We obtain 0.04 mag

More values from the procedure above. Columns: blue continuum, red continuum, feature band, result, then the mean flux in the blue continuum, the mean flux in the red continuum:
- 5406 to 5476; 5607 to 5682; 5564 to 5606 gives 0.03 mag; 21.7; 25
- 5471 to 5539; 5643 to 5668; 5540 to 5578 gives -0.08 mag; 22.5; 25.2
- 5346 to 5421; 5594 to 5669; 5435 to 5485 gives 0.07 mag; 21.8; 24.6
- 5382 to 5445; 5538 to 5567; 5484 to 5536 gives 0.07 mag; 22.2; 24.7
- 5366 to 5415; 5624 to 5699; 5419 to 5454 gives 0.03 mag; 21.8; 25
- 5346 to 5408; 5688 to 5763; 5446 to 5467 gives 0.13 mag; 21.7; 26.9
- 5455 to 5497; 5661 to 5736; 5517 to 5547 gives -0.06 mag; 22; 25.2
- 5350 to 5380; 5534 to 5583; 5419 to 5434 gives -0.05 mag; 21.5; 24.9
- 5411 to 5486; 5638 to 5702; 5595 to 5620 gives 0.04 mag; 21.8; 24.7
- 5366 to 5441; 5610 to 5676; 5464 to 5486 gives 0.04 mag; 22.2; 25.1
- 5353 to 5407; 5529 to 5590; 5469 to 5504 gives 0.08 mag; 21.8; 24.3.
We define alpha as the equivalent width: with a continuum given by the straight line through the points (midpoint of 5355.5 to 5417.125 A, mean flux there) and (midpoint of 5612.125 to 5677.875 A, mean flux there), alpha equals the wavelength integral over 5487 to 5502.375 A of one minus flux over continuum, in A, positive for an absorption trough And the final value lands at 1.27 A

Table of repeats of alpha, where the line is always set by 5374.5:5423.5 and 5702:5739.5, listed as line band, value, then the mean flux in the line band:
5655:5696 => 2.1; 24.5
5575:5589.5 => 0.7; 23.4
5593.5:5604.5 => 1.6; 21.3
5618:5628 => 0.2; 24.8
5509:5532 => 0.2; 23.7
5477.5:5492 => 0.3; 22.9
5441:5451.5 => 1.3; 20.1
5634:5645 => 0.1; 25.3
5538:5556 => -0.1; 24.4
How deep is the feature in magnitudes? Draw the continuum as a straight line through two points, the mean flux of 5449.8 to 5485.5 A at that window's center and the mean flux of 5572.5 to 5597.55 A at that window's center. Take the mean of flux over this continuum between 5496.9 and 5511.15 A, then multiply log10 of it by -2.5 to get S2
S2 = 0.083 mag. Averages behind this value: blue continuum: 21.3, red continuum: 22.8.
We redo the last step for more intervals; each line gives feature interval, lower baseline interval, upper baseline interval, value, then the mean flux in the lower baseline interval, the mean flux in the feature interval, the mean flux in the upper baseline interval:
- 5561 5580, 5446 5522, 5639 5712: -0.124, 21.6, 25.9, 24.8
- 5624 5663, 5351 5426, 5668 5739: -0.037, 22.1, 25.7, 25.5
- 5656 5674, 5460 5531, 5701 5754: 0.043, 22.3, 24.6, 26.8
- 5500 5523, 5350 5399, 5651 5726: 0.037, 21.7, 22.4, 25.1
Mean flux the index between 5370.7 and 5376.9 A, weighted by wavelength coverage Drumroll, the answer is 21.7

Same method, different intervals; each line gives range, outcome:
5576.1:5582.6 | 24.7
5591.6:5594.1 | 20.4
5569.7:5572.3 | 26.7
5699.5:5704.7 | 25.3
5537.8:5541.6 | 24.6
